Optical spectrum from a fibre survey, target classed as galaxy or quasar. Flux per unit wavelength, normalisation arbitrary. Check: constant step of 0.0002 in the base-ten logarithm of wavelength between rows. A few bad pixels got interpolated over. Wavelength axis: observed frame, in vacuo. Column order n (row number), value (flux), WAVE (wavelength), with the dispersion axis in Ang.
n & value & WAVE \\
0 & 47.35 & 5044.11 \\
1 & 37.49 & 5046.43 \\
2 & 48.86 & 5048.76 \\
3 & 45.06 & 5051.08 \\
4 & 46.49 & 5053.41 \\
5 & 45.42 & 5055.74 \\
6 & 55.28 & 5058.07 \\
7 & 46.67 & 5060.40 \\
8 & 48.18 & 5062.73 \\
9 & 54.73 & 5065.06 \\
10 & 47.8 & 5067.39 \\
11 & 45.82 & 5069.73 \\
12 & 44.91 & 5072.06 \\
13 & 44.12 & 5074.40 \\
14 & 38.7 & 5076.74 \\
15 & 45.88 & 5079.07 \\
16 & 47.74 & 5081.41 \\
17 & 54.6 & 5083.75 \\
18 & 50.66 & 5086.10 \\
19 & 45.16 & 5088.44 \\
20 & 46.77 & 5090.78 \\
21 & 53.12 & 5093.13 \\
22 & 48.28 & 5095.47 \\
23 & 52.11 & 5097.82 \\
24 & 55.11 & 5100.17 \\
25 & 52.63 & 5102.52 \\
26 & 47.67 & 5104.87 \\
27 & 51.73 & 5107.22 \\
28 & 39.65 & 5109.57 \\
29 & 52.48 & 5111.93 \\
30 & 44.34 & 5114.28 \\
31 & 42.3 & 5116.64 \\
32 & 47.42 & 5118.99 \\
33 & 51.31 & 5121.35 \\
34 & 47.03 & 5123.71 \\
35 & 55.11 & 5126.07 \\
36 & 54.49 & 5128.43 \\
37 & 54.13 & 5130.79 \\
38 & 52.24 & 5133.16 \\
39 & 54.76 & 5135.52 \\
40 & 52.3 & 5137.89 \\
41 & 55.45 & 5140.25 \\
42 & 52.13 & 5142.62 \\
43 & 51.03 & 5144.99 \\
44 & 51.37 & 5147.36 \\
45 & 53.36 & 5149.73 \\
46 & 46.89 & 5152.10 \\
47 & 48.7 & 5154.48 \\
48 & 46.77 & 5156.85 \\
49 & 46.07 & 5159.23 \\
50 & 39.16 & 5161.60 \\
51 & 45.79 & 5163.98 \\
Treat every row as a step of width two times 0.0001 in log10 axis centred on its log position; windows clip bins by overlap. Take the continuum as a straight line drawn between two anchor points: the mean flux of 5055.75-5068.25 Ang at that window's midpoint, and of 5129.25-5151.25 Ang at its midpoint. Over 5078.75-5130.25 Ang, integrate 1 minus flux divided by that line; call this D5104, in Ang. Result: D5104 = 2.2 Ang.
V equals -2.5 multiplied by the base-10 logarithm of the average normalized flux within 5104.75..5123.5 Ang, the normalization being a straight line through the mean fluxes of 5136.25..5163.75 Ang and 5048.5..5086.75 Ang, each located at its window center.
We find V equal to 0.03 mag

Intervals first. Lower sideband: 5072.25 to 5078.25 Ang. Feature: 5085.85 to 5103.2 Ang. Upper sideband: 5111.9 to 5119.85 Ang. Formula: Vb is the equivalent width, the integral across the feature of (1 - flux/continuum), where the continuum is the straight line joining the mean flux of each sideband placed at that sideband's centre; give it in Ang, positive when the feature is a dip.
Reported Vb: -2.6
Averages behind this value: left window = 42.3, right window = 45.8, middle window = 50.4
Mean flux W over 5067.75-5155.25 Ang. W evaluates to 49.5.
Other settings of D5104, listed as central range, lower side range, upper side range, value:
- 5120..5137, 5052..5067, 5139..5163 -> -1.2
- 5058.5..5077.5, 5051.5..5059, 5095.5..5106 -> 0.9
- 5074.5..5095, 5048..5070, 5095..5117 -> 0.4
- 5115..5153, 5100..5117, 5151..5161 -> -3.2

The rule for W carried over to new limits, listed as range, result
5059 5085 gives 47.3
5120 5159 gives 51.5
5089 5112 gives 49.7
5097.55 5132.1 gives 49.8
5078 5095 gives 49.1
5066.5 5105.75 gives 48.3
